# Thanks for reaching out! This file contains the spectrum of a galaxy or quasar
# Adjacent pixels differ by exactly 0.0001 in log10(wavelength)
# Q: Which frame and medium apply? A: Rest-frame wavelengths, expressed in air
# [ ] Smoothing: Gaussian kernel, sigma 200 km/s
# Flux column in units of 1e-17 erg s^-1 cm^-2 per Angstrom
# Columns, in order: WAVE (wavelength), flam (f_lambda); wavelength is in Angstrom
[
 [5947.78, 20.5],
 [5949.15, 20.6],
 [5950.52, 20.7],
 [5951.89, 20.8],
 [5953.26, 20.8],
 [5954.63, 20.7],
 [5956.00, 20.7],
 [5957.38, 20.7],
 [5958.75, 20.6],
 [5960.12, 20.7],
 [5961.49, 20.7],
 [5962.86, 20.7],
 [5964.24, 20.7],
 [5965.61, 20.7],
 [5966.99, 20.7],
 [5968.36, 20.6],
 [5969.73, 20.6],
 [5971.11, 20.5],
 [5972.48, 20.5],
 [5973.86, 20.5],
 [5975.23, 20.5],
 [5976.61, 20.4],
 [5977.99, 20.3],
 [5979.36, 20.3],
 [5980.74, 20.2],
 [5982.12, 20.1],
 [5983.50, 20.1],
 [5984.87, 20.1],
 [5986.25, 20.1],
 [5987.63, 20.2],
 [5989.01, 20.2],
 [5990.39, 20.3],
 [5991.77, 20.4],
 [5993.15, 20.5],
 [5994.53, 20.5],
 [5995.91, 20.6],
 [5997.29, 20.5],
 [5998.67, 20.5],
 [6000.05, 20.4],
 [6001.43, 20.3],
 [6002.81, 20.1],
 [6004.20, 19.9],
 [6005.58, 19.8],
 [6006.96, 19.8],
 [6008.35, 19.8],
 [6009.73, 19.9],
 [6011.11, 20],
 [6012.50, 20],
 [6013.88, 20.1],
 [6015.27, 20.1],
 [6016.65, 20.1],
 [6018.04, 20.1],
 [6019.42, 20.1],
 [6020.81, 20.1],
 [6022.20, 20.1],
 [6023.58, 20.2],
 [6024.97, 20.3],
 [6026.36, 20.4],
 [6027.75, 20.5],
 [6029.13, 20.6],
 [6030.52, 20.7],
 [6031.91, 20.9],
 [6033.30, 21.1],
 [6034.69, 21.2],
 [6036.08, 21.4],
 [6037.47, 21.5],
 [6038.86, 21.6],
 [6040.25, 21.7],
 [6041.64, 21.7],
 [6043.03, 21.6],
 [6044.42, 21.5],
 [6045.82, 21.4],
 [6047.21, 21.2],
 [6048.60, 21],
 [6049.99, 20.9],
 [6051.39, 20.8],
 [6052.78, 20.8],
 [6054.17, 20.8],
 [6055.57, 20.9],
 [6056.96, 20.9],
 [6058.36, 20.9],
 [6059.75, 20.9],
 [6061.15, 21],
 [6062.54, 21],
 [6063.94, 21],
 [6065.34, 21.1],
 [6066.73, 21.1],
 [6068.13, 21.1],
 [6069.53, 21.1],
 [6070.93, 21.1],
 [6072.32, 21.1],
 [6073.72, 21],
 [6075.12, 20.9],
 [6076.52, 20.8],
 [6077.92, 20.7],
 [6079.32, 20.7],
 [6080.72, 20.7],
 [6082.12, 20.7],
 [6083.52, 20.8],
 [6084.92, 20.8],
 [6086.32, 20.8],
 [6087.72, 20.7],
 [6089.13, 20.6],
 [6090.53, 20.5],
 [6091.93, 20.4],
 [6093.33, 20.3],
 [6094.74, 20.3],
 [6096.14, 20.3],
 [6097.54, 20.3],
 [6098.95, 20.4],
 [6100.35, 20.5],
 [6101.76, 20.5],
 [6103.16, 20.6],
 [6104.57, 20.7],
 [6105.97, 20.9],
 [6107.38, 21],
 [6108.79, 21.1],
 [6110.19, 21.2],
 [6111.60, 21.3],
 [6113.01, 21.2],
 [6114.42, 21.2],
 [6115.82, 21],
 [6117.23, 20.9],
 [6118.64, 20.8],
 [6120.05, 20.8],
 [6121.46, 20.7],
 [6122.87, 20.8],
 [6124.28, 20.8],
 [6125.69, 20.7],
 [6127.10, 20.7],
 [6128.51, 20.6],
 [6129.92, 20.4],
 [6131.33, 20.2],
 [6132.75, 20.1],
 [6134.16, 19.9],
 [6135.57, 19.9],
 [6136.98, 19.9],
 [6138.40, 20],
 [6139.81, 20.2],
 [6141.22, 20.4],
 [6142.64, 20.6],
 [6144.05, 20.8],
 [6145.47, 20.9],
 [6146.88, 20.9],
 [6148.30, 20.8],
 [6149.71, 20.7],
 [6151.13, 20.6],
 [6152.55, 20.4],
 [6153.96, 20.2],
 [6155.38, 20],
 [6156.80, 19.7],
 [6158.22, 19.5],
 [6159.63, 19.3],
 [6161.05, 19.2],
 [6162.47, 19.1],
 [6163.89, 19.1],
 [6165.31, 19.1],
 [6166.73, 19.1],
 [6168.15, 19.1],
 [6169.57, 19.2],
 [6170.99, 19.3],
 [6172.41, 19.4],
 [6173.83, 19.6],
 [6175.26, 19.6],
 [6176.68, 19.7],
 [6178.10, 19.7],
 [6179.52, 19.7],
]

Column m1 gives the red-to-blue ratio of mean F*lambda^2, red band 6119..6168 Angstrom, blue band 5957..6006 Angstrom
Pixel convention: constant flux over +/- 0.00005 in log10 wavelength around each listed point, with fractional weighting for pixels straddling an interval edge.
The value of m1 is 1.04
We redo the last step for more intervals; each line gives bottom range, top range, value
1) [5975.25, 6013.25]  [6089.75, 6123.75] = 1.07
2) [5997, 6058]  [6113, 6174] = 1.02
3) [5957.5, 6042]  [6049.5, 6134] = 1.05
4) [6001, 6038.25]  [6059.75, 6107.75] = 1.04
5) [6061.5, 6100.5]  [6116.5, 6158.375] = 1.00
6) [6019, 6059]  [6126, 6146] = 1.00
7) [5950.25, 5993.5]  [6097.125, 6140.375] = 1.06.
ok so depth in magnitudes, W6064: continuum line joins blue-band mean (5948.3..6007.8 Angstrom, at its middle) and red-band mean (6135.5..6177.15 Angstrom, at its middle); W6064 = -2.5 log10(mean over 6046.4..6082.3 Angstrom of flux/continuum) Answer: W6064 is -0.04 mag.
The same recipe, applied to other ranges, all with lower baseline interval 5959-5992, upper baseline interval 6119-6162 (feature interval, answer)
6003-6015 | 0.03 mag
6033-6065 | -0.04 mag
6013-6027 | 0.01 mag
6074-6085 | -0.02 mag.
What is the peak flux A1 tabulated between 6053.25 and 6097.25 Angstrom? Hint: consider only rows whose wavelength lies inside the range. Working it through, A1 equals 21.1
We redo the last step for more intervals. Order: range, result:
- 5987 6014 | 20.6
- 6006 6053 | 21.7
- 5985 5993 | 20.4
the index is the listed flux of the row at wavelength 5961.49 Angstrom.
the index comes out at 20.7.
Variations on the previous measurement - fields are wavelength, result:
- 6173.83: 19.6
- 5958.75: 20.6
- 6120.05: 20.8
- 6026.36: 20.4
